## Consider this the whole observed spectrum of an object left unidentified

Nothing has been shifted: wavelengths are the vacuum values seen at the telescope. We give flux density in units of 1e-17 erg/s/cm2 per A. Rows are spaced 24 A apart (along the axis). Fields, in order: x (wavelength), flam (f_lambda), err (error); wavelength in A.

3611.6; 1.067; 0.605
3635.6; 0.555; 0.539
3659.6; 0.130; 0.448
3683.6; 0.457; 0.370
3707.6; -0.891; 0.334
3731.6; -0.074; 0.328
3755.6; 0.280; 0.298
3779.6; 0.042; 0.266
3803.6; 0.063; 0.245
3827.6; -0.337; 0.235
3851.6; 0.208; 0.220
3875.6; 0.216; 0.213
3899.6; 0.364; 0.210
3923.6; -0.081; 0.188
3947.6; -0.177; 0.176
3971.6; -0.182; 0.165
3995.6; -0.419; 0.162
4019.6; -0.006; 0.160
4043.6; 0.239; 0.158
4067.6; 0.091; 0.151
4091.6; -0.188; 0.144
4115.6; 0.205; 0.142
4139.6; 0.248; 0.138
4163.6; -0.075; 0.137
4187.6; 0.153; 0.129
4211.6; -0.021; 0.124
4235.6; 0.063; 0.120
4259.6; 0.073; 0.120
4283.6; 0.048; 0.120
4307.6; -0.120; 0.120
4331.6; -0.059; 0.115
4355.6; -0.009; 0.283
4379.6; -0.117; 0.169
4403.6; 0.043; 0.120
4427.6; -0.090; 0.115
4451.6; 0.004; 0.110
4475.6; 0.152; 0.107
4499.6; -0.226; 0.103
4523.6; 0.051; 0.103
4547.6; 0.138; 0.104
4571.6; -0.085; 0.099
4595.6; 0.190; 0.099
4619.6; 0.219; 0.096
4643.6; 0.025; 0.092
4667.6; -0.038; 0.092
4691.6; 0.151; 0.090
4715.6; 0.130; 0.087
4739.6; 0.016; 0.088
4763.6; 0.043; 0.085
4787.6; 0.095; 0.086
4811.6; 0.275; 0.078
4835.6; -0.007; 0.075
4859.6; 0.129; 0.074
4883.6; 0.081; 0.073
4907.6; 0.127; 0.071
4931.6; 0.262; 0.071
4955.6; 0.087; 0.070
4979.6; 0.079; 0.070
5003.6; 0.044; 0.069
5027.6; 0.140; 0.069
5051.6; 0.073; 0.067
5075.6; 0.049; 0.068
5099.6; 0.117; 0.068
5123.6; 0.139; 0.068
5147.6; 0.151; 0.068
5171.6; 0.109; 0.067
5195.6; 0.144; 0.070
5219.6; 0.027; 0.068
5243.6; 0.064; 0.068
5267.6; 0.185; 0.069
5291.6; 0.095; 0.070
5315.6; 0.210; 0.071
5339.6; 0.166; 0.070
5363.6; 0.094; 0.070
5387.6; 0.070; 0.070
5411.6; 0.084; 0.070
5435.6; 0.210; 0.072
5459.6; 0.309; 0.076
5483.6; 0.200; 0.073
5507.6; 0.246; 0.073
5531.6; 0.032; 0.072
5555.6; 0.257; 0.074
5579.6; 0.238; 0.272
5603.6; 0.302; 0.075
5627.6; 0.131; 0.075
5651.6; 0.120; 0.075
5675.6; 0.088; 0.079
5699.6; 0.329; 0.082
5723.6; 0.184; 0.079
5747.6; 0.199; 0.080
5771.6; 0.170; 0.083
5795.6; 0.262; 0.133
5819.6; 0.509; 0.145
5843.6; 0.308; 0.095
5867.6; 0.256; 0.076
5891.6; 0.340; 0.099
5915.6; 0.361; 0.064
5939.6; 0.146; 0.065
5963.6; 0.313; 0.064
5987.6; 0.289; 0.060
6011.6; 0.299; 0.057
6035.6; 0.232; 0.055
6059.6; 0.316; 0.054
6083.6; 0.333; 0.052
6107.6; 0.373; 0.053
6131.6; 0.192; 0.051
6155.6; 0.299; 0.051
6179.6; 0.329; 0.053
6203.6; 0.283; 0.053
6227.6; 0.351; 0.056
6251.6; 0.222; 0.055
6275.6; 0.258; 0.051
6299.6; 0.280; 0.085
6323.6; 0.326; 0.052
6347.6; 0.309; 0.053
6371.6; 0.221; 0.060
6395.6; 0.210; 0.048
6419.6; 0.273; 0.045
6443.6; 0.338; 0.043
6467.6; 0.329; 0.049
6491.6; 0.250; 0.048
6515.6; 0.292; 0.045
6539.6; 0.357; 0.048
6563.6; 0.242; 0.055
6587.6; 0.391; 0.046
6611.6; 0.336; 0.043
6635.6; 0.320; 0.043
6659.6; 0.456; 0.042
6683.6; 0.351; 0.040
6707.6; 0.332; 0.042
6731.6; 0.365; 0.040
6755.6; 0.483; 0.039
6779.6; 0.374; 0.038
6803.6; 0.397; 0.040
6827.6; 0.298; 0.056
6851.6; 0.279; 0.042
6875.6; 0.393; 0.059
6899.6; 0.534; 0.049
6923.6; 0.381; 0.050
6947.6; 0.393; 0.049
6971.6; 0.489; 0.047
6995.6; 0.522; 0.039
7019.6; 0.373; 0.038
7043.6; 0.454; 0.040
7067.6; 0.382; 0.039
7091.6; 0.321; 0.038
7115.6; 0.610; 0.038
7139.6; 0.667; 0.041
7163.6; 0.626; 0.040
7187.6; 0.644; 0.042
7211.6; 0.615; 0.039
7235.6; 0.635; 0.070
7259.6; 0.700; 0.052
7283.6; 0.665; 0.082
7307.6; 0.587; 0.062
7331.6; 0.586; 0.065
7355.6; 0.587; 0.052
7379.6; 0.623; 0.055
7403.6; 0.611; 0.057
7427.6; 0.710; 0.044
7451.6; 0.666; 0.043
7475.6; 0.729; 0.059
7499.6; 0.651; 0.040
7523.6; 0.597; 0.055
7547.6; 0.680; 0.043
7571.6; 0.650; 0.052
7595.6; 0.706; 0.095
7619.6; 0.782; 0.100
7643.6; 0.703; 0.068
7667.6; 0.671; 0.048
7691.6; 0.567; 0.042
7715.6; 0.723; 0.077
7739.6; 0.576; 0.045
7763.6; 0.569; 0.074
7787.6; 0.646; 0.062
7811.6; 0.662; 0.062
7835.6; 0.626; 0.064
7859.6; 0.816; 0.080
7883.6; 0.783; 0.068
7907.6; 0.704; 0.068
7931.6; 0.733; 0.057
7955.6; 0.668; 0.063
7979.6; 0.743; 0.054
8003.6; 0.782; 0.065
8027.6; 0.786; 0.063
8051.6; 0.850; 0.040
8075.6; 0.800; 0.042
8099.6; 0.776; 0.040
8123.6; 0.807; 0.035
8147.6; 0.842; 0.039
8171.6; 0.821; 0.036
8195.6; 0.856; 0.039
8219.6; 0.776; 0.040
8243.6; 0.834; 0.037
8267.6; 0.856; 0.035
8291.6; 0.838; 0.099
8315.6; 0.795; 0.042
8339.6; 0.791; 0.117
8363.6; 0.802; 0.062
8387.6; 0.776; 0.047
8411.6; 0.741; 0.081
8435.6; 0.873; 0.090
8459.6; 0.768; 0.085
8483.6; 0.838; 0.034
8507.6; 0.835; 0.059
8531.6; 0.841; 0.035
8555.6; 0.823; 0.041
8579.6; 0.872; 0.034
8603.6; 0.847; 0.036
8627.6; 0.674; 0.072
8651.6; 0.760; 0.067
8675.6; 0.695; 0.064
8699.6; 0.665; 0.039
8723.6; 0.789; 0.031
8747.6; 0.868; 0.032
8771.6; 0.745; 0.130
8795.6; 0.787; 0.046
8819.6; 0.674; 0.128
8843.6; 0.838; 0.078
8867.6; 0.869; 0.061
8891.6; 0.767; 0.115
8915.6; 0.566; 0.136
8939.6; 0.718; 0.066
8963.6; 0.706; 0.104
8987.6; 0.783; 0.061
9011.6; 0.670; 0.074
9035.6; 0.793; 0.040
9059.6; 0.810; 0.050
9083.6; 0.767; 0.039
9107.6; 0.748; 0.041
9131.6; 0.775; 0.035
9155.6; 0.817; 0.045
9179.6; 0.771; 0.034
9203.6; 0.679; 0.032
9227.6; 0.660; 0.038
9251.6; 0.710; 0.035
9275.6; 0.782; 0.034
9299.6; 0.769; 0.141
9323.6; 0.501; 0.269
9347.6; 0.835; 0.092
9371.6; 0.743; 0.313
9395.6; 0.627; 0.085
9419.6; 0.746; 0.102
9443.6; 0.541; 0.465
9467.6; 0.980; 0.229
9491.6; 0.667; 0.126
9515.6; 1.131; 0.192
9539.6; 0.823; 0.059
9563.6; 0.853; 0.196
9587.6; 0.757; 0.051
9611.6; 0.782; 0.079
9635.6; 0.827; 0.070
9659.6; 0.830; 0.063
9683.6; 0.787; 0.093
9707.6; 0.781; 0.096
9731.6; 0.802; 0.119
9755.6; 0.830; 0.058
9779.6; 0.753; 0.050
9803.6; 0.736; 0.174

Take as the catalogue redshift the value 0.79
